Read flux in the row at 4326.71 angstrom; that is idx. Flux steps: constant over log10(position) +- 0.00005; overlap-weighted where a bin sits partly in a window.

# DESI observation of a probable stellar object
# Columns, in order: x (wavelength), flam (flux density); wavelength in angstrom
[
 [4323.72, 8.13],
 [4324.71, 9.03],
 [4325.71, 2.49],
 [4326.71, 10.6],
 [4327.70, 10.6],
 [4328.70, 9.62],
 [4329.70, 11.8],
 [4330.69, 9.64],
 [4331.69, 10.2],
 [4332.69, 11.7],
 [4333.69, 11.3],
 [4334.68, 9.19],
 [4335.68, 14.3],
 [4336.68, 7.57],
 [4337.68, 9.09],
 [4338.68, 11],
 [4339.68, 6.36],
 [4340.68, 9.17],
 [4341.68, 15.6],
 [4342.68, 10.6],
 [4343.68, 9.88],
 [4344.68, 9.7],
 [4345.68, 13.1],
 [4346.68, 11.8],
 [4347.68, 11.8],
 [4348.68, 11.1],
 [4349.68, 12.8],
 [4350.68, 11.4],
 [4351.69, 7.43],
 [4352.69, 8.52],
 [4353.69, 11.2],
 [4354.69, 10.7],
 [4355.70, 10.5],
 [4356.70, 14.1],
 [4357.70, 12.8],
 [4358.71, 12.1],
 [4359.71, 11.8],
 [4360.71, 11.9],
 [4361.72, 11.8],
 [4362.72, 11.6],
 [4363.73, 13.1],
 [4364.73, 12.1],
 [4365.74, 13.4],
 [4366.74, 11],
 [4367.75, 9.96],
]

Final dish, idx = 10.6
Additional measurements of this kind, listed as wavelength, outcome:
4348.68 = 11.1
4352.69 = 8.52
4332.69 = 11.7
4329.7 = 11.8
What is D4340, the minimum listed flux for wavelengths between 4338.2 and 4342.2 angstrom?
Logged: 6.36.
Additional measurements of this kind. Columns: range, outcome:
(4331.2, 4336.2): 9.19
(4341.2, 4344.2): 9.88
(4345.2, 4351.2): 11.1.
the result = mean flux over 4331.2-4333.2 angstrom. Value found 10.9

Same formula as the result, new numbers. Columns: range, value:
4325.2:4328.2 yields 7.89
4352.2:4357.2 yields 11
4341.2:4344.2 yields 12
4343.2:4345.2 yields 9.83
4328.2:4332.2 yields 10.3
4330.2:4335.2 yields 10.4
